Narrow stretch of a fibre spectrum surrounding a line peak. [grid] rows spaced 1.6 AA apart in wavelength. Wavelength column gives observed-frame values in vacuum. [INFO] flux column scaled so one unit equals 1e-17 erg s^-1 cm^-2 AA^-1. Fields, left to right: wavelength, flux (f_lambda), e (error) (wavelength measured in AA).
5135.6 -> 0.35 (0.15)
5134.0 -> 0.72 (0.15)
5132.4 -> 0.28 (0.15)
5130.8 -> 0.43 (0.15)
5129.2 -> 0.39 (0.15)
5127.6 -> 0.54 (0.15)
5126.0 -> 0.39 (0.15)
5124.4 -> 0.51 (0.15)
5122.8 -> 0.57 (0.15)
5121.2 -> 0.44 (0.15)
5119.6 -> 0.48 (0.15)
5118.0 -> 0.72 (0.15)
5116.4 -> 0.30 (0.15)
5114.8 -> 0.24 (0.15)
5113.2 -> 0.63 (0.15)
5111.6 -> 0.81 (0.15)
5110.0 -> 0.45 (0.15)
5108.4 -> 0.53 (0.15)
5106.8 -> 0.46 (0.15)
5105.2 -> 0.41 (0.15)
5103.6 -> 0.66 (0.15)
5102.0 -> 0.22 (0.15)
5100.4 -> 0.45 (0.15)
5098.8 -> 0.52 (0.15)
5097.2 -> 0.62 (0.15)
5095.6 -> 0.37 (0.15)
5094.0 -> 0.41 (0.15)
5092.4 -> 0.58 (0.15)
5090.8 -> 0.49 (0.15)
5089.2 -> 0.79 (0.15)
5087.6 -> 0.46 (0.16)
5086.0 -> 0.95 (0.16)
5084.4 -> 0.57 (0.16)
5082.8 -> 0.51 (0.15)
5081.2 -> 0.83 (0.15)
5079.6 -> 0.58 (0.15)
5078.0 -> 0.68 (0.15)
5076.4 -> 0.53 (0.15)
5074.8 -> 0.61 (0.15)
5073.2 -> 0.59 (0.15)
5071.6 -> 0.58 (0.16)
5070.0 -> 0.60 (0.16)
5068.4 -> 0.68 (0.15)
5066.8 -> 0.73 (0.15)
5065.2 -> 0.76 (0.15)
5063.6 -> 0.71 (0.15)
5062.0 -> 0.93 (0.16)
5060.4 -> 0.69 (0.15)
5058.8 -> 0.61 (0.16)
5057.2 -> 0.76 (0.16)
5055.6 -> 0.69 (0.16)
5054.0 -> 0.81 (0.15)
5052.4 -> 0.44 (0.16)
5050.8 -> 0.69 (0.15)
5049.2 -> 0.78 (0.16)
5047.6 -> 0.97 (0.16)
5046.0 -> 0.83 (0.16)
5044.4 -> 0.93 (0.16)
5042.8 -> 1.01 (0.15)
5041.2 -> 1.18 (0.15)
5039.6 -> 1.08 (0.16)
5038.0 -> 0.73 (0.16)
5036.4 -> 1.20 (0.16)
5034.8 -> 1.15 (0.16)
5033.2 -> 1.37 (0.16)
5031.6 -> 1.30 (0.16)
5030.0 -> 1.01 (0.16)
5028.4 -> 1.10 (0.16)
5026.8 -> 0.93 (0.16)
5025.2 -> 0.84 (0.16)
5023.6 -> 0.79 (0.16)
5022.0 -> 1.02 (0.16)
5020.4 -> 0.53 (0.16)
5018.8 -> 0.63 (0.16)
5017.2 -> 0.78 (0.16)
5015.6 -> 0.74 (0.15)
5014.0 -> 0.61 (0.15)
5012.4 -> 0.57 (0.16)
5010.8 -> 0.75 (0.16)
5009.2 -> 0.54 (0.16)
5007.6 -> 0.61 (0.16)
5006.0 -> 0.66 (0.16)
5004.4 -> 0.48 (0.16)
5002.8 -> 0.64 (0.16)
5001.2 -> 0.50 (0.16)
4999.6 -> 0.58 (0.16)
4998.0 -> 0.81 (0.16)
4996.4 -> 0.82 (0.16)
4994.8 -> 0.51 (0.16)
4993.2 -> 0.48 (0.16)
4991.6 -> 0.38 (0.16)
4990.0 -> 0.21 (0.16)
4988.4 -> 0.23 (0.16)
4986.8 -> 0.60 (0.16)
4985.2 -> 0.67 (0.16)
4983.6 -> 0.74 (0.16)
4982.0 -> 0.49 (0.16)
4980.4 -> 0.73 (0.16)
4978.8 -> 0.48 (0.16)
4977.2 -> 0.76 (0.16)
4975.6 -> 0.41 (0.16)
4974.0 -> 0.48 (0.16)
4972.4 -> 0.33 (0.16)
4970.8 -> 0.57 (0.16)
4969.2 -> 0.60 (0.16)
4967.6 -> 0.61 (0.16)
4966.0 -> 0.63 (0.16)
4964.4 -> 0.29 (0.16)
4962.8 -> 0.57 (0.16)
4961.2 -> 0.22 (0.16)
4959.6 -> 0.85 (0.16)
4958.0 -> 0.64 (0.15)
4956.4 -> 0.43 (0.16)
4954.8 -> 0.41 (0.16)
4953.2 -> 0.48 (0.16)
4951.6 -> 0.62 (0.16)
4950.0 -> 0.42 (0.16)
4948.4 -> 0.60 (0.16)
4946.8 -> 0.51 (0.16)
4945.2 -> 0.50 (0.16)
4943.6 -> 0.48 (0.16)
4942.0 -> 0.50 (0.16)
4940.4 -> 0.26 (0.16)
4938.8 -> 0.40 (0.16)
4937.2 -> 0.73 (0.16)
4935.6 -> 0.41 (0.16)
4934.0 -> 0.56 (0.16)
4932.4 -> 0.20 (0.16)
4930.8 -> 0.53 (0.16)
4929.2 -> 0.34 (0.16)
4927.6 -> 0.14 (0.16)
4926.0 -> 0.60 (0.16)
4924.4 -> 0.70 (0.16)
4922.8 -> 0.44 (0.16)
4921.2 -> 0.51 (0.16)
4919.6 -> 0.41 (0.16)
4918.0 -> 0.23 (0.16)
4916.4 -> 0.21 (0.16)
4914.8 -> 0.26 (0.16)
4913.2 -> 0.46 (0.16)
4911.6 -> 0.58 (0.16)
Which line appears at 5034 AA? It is C IV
